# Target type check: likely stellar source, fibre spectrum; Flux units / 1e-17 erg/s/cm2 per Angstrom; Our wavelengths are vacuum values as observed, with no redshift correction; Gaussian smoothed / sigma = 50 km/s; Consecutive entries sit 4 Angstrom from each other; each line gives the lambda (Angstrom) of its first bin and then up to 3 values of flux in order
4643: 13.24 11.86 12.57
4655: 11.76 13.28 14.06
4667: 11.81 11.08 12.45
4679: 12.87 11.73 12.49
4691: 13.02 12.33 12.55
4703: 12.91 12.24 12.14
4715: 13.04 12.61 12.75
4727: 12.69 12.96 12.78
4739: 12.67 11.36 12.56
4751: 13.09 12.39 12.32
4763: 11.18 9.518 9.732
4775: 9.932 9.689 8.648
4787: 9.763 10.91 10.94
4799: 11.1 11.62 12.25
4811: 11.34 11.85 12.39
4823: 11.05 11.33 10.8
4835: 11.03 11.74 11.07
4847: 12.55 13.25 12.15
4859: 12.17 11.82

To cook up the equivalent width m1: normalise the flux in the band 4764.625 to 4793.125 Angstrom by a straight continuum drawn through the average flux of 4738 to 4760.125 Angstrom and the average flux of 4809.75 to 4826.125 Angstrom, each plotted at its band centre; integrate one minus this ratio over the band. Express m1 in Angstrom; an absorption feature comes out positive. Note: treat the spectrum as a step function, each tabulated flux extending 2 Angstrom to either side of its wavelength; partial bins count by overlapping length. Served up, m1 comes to 5.4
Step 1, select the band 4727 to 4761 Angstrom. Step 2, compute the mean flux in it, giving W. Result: 12.5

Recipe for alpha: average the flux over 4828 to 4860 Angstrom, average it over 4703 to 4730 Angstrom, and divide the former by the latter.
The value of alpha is 0.9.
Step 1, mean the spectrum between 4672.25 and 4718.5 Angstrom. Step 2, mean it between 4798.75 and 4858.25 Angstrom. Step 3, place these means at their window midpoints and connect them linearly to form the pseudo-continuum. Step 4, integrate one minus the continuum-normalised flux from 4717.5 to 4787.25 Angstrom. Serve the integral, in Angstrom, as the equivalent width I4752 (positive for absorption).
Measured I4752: 3.8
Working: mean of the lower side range 12.5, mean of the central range 11.5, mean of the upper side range 11.7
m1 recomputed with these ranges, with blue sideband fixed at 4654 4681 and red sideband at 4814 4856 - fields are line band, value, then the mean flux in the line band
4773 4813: 4.4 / 10.6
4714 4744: -1.0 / 12.6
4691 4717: -0.5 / 12.6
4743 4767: 0.2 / 12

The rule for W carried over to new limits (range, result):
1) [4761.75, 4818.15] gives 10.6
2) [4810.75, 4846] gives 11.4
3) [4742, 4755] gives 12.4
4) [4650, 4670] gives 12.6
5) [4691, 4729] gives 12.6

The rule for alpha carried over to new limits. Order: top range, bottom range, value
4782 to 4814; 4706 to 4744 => 0.87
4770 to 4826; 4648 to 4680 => 0.87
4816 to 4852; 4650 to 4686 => 0.94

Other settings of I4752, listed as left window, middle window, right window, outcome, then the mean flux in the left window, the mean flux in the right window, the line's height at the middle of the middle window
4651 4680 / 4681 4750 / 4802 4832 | -1.97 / 12.5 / 11.6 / 12.2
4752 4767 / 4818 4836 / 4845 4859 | 1.56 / 11.7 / 12.6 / 12.3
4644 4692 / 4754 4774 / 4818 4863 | 1.91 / 12.4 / 11.8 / 12.1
